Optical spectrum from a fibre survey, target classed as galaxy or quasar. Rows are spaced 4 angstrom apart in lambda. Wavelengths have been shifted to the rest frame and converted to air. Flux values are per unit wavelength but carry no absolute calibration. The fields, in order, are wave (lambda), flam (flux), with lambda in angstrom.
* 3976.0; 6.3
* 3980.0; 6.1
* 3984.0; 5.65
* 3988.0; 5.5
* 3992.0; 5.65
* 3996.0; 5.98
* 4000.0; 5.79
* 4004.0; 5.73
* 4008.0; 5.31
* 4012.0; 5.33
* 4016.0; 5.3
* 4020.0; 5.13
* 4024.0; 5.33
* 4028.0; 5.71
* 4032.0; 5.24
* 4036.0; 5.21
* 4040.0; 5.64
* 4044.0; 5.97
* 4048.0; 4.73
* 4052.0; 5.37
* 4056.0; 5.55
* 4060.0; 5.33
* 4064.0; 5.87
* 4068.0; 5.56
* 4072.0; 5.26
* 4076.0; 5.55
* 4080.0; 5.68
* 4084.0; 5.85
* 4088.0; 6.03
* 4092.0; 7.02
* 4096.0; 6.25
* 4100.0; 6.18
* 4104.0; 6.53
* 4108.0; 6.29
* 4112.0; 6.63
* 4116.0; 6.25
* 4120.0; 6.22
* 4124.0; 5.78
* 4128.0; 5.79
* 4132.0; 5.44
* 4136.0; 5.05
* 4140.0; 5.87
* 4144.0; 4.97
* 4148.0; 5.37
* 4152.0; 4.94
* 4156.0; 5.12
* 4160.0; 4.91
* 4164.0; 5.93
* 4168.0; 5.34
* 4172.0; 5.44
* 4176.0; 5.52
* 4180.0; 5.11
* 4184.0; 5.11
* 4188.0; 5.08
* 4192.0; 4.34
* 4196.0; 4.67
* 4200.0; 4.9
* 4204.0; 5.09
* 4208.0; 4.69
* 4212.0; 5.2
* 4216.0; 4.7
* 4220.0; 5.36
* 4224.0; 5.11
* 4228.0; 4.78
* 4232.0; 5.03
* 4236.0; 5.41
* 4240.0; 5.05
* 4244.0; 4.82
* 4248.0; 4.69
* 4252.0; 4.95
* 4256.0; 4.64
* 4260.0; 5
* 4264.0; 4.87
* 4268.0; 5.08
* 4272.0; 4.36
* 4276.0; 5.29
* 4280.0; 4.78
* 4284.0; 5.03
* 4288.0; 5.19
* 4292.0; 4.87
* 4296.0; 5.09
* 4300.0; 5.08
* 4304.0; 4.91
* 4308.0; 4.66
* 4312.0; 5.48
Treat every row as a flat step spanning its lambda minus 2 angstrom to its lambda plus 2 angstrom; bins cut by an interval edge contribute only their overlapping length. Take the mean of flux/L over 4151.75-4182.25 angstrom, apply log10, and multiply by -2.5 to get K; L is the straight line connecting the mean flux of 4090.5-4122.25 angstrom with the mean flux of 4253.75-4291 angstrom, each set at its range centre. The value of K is 0.11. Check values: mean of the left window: 6.41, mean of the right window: 4.91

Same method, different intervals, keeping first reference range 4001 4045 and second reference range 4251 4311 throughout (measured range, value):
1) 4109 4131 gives -0.16 mag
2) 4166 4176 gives -0.06 mag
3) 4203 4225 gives 0.01 mag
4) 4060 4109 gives -0.13 mag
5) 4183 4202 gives 0.07 mag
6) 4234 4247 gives -0.01 mag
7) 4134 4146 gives -0.02 mag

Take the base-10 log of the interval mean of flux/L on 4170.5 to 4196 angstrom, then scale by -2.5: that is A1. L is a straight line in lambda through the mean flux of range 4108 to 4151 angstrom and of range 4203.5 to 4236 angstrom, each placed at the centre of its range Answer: 0.05 mag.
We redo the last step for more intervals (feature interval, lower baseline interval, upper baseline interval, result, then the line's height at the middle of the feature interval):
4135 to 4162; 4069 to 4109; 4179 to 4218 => 0.05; 5.41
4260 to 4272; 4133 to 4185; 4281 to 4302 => 0.05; 5.09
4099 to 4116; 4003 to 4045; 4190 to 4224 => -0.23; 5.18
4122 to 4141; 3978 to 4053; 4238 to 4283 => -0.07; 5.21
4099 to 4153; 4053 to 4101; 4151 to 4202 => -0.06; 5.47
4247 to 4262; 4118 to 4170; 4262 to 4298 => 0.05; 5.04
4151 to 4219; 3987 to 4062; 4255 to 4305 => 0.01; 5.14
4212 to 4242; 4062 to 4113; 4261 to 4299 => 0.04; 5.26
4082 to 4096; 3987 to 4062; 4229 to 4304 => -0.18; 5.33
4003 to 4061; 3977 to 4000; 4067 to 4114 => 0.10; 5.92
